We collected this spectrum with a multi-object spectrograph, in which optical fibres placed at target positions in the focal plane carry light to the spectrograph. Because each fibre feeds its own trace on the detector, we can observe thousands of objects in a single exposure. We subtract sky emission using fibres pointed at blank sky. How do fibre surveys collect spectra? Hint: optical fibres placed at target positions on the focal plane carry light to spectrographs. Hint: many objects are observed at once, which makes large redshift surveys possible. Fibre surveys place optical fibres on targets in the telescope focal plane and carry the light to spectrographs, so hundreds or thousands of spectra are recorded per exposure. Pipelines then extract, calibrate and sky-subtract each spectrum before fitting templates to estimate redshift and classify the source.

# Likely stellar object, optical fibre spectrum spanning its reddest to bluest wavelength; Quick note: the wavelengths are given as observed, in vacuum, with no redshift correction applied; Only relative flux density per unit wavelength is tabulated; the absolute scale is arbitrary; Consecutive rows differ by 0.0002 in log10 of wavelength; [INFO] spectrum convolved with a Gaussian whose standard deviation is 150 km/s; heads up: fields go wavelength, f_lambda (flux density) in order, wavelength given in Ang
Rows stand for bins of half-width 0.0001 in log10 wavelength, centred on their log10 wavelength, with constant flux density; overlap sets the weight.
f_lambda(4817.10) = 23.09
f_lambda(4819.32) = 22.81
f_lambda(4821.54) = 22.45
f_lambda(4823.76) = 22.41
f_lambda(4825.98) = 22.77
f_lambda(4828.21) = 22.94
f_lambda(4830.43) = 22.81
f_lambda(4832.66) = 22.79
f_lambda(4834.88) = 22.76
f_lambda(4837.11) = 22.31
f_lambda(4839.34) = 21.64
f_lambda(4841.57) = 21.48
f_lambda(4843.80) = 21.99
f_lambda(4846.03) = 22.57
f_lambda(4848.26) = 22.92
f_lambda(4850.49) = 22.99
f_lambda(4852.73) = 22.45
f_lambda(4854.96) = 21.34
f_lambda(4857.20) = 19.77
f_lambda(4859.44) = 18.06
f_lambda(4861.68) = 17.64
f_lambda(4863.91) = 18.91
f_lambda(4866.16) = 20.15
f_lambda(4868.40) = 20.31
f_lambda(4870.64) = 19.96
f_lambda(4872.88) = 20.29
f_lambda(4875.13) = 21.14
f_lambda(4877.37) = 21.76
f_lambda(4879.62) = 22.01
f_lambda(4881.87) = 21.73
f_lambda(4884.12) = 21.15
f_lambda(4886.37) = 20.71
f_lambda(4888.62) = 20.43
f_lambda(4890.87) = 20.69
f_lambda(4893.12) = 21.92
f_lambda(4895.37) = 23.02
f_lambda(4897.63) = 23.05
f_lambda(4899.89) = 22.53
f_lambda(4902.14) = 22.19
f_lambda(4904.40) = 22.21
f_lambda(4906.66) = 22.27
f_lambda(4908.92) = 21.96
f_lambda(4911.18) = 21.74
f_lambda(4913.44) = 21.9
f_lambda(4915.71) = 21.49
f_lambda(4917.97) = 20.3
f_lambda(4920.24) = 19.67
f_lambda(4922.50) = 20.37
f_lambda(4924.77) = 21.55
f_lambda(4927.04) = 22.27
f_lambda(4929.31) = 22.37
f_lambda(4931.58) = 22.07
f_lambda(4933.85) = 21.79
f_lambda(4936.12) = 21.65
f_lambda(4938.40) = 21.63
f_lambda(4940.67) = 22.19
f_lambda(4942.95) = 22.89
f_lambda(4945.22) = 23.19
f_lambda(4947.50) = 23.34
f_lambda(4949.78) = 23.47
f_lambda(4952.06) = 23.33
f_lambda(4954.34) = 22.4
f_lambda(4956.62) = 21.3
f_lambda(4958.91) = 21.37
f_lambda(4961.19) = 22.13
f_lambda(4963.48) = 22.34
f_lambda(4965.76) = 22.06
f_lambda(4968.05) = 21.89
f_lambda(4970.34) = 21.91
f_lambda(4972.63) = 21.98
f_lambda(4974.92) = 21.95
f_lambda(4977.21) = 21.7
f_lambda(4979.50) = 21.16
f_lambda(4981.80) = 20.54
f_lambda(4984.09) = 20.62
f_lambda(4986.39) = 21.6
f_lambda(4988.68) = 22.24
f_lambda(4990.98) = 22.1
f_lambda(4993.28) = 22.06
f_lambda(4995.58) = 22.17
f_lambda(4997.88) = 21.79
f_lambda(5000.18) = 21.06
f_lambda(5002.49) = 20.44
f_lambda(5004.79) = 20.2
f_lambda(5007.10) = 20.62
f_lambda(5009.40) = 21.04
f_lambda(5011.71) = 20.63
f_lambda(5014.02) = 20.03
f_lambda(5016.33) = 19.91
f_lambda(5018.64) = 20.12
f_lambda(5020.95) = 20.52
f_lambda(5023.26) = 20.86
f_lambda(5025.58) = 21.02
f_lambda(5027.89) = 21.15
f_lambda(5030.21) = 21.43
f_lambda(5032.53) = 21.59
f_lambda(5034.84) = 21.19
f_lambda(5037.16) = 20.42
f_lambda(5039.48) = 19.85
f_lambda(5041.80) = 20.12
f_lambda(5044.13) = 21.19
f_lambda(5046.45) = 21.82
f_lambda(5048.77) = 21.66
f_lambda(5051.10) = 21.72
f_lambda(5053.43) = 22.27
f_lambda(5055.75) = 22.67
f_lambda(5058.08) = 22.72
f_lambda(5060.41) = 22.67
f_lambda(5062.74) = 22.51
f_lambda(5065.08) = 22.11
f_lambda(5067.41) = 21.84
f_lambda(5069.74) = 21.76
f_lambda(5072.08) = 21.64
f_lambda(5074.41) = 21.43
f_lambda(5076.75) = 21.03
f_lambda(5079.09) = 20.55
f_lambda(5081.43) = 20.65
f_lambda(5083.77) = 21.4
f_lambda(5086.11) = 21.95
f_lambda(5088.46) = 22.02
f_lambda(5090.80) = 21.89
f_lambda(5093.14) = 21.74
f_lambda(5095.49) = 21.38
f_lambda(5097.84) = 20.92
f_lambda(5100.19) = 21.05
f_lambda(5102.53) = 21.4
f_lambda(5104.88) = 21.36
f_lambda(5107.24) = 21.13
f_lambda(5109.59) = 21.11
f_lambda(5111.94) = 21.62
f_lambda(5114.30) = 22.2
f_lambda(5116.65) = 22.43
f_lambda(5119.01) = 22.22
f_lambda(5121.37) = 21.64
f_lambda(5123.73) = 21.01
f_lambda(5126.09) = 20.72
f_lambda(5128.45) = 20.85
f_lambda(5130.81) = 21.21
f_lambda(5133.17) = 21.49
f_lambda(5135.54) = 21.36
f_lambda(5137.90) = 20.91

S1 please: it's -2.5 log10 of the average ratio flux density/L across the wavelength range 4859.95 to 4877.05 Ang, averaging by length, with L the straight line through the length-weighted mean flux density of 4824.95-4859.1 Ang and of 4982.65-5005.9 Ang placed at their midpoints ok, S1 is 0.11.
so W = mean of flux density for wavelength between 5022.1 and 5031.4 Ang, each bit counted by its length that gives 21.1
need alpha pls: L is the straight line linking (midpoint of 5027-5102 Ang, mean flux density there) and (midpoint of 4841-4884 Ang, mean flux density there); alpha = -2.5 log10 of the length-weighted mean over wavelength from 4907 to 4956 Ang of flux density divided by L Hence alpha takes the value -0.04 mag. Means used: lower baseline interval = 20.9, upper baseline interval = 21.5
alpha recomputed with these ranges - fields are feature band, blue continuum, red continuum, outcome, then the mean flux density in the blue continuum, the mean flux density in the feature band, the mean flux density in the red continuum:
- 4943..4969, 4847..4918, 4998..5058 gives -0.07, 21.2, 22.5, 21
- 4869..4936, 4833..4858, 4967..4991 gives 0.02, 22.1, 21.5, 21.6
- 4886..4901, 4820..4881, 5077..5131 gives -0.02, 21.4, 21.8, 21.4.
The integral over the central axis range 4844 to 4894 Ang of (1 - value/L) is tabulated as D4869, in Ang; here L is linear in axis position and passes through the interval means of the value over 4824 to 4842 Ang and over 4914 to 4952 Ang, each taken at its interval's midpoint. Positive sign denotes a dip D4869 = 3.1 Ang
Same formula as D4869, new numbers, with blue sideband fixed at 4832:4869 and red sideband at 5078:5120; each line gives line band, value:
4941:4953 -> -1.1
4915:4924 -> 0.3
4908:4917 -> -0.2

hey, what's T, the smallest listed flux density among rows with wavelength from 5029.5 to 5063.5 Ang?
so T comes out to 19.85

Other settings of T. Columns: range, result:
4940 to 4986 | 20.54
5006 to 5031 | 19.91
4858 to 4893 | 17.64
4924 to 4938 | 21.55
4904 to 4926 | 19.67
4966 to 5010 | 20.2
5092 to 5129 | 20.72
